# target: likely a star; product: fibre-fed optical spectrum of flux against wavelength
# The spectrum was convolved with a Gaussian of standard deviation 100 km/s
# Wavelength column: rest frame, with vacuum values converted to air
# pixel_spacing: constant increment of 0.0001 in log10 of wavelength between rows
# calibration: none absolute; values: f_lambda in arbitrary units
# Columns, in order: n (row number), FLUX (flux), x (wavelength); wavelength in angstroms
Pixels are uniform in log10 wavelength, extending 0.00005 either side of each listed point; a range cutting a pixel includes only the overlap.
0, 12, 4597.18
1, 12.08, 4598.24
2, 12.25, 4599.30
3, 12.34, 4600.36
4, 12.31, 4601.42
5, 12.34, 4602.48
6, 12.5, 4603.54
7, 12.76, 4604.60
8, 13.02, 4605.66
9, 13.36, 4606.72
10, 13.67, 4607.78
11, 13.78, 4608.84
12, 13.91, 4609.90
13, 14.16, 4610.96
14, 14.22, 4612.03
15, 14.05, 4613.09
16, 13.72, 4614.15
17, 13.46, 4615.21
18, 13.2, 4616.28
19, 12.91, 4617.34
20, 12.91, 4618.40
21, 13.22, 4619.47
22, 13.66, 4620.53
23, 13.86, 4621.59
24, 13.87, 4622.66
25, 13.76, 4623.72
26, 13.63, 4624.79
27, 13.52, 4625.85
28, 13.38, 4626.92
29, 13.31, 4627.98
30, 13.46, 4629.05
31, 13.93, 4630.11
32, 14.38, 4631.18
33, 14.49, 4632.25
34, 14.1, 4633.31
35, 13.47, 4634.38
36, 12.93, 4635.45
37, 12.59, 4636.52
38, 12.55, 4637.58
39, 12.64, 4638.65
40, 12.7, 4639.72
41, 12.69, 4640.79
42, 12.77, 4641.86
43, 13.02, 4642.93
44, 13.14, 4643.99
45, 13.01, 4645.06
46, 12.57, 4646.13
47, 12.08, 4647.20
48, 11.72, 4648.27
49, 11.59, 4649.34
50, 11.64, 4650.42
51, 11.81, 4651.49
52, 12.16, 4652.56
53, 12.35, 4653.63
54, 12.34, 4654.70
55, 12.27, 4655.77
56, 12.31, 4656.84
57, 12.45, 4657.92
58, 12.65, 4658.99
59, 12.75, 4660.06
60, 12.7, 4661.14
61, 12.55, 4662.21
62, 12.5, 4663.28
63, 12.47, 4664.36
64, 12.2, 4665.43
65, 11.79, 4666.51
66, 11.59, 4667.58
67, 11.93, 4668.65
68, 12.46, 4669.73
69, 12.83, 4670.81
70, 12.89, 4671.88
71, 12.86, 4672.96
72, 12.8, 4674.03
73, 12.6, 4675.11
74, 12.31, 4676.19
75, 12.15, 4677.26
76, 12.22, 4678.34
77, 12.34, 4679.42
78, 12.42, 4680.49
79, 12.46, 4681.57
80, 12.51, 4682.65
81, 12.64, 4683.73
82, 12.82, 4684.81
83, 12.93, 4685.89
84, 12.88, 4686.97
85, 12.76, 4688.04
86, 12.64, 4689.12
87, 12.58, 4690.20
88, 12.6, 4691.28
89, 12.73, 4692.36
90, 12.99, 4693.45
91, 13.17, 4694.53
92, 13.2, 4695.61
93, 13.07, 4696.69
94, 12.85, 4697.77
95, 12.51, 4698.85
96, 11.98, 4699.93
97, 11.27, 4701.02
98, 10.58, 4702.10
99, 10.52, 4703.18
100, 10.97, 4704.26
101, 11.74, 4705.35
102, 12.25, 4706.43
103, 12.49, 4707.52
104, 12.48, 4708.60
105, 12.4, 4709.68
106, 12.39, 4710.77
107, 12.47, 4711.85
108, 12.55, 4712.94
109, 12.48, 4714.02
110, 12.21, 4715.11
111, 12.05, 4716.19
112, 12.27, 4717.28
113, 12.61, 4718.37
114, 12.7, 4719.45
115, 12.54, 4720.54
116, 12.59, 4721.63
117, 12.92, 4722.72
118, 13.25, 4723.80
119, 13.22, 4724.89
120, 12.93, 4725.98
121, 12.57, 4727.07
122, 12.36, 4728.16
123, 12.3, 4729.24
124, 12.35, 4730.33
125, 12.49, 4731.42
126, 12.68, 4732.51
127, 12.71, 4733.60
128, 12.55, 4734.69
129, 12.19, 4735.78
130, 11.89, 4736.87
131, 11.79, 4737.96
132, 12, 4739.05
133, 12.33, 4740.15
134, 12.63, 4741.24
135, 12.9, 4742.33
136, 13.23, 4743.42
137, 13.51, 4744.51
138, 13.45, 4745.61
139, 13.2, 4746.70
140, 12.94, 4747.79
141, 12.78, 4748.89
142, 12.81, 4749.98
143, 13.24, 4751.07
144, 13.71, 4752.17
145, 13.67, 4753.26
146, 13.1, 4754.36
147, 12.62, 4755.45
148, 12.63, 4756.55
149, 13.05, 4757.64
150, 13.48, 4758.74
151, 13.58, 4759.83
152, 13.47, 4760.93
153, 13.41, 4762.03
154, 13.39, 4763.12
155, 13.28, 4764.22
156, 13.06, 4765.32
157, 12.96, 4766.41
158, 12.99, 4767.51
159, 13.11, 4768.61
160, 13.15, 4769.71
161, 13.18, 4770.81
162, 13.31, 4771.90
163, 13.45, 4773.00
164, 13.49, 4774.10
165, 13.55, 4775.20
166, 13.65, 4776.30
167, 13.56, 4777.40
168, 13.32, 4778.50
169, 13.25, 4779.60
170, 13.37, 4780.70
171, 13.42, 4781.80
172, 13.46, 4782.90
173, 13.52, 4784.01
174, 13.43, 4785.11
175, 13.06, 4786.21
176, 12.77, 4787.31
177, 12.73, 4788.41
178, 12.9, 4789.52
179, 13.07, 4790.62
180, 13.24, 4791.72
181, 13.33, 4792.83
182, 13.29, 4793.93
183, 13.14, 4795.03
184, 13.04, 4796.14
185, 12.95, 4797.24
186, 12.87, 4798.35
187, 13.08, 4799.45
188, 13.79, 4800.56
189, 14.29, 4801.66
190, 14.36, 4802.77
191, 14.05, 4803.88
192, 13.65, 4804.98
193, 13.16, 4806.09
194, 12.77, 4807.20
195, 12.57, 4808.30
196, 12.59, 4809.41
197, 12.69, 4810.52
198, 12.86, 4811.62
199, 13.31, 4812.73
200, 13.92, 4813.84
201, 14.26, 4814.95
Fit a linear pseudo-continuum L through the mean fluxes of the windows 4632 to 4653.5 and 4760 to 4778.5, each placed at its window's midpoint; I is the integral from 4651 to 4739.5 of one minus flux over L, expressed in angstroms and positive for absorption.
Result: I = 3.5 angstroms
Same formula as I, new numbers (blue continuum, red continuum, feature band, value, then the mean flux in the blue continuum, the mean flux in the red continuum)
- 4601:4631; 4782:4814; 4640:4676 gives 2.64 angstroms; 13.4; 13.2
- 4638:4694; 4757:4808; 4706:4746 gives 1.08 angstroms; 12.5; 13.3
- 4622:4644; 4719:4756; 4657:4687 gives 1.50 angstroms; 13.4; 12.8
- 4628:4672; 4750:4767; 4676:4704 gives 0.98 angstroms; 12.6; 13.2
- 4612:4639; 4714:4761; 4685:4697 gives 0.19 angstroms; 13.5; 12.8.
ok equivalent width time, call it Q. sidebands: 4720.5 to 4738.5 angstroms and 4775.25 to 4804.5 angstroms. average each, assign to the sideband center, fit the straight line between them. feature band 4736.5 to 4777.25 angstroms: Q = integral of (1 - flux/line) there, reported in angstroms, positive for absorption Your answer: -0.6 angstroms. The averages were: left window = 12.6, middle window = 13.1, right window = 13.3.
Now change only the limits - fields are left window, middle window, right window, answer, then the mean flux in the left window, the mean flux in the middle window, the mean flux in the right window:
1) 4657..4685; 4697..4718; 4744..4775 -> 1.19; 12.4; 12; 13.2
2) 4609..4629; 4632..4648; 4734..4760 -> 0.64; 13.6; 12.9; 12.9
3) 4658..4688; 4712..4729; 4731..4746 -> -0.06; 12.5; 12.6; 12.6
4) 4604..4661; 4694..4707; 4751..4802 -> 1.14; 13.1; 12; 13.3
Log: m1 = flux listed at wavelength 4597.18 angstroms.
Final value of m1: 12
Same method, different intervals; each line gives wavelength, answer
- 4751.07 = 13.24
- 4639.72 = 12.7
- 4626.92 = 13.38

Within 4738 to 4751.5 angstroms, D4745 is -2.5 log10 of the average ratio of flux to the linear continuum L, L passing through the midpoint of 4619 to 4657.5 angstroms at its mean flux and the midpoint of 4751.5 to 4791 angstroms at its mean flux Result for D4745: 0.03 mag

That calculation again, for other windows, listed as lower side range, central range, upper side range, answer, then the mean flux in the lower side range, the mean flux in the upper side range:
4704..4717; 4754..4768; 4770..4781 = 0.00 mag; 12.2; 13.4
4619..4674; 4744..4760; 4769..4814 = 0.00 mag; 12.8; 13.3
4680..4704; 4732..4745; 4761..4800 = 0.03 mag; 12.4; 13.2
